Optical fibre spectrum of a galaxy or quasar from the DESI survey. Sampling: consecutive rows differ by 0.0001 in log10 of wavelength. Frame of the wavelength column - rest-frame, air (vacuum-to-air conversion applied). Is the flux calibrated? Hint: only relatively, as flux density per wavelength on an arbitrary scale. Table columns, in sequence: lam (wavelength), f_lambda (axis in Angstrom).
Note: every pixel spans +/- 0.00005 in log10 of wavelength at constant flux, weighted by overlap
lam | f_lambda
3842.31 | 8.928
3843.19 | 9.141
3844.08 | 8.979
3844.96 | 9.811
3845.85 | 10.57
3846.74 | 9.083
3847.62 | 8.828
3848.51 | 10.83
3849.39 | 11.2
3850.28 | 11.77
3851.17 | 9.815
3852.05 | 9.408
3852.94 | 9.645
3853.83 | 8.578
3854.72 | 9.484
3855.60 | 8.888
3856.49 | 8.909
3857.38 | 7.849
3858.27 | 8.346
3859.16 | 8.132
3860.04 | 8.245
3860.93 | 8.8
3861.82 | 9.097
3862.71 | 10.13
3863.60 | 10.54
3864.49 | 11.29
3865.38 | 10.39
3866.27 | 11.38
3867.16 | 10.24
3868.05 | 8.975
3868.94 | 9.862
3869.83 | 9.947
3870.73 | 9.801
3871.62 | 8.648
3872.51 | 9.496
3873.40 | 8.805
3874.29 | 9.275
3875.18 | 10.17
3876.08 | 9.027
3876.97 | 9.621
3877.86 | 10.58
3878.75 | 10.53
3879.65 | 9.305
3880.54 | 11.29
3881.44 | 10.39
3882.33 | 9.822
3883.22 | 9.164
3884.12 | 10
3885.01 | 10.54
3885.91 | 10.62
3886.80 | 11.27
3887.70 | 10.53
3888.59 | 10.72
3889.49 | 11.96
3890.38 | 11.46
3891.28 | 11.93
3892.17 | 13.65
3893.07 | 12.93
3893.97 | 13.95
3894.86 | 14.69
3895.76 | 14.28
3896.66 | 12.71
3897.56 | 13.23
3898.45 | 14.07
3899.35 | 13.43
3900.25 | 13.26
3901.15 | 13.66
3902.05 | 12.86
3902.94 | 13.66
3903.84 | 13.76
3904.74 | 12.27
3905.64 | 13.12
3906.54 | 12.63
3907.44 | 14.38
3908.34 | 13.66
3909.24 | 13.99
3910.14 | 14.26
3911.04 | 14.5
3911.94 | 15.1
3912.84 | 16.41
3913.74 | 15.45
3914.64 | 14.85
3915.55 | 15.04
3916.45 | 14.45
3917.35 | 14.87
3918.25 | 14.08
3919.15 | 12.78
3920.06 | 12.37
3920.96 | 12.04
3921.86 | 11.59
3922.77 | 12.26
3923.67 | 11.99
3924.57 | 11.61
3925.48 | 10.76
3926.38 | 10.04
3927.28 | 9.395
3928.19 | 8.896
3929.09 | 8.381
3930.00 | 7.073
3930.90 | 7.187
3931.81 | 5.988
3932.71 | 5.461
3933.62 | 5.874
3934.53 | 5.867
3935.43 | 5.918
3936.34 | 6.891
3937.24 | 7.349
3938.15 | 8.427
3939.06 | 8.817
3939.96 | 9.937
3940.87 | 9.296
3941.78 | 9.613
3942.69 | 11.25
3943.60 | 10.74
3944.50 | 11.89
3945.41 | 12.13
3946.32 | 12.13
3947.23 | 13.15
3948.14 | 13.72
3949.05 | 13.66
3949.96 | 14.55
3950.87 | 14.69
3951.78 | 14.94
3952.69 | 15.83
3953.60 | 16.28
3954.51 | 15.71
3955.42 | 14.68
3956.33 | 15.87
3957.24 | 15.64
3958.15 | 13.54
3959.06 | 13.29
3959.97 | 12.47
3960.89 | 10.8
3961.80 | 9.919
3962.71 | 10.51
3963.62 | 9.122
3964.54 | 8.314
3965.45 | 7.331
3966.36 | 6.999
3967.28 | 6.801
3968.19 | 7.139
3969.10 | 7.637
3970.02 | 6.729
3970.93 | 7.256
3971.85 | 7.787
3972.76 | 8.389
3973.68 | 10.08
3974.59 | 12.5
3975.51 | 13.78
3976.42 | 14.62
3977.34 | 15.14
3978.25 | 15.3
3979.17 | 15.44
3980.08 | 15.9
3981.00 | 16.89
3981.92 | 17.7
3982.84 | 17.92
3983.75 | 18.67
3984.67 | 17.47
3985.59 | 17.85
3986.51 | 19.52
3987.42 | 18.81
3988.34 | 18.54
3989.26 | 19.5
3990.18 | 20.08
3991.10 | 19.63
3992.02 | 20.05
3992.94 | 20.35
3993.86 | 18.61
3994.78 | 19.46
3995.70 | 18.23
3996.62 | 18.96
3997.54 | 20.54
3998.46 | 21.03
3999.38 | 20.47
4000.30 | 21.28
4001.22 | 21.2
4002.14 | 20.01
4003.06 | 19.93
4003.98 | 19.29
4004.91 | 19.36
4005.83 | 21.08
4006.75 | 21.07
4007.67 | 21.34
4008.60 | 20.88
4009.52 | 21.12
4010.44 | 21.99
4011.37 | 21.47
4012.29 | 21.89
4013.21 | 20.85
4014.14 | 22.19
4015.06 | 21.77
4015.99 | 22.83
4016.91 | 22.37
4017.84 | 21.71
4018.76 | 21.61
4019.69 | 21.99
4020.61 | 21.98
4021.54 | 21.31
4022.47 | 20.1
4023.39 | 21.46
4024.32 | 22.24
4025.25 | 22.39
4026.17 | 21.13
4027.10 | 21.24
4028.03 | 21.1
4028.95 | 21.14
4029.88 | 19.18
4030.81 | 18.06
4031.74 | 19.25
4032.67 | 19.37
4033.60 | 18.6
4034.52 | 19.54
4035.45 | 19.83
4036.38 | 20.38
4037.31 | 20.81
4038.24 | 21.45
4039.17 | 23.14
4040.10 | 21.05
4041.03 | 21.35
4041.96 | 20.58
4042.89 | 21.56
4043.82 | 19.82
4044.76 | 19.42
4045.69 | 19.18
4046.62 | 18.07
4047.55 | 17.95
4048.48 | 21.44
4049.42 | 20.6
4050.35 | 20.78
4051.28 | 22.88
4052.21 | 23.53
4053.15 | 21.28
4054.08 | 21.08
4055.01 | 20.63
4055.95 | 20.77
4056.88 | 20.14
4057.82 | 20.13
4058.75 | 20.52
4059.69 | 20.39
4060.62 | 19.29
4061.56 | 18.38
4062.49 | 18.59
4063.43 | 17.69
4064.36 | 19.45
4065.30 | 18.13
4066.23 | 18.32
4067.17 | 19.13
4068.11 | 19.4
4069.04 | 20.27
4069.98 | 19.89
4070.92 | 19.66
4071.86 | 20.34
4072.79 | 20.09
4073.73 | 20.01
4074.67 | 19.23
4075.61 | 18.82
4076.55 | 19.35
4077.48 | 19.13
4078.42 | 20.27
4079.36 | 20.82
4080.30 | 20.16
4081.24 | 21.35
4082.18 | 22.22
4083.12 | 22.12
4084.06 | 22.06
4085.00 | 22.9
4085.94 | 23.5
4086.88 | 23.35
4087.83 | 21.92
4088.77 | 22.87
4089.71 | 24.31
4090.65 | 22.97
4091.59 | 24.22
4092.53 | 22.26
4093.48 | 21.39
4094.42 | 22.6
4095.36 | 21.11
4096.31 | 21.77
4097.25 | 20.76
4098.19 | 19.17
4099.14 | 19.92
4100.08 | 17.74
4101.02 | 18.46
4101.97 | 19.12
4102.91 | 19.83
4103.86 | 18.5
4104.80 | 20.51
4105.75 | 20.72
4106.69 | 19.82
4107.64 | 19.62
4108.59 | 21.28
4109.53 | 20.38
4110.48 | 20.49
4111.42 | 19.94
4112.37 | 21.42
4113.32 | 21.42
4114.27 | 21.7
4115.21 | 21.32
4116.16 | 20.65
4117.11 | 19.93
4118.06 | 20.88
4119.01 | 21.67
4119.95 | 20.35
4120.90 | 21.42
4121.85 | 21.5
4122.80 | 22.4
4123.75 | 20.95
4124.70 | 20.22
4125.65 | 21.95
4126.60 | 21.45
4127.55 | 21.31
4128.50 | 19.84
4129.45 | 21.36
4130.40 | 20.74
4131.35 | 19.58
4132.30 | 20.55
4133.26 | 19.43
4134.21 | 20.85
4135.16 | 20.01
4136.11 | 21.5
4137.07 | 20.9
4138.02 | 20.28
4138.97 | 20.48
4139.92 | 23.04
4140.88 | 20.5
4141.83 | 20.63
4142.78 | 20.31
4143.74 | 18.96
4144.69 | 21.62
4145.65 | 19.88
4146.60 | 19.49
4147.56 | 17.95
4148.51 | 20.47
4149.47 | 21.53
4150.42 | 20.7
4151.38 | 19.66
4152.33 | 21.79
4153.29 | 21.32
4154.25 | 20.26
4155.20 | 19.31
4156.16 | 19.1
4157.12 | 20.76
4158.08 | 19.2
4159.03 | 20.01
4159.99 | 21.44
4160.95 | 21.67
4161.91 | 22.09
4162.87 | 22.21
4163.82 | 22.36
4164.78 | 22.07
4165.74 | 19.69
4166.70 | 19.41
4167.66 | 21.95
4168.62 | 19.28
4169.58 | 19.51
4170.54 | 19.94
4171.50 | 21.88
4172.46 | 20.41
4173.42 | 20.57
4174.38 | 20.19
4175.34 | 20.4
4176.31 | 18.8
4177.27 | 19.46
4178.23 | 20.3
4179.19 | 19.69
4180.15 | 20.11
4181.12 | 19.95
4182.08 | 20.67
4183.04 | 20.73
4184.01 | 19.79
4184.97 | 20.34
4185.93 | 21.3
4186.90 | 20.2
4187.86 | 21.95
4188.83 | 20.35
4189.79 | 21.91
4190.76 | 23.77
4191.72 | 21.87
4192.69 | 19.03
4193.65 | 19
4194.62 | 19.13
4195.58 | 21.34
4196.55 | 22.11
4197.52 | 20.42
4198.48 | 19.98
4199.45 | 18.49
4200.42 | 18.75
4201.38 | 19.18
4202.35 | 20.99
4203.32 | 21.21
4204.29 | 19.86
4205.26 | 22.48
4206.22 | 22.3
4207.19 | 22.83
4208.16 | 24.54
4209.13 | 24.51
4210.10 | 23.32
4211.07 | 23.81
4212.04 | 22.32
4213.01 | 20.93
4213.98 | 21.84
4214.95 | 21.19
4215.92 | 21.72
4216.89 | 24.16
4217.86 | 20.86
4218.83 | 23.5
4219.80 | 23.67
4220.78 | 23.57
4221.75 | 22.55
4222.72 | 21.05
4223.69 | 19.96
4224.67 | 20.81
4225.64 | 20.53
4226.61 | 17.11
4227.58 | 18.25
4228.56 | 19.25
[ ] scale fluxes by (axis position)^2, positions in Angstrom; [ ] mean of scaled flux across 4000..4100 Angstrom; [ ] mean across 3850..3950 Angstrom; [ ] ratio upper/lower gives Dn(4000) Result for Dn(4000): 2.04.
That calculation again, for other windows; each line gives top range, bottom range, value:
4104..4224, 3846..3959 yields 2.10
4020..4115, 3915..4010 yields 1.57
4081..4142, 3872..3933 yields 1.98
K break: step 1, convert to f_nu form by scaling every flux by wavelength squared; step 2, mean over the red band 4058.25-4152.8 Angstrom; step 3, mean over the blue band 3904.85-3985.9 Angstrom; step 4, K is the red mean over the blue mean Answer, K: 1.9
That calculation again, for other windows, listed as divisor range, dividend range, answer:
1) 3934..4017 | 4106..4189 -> 1.48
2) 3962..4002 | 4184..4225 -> 1.58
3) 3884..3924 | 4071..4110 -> 1.74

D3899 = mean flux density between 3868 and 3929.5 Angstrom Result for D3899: 12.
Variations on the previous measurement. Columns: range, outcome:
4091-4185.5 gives 20.6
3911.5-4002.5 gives 13.2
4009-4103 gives 20.7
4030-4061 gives 20.4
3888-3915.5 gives 13.6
